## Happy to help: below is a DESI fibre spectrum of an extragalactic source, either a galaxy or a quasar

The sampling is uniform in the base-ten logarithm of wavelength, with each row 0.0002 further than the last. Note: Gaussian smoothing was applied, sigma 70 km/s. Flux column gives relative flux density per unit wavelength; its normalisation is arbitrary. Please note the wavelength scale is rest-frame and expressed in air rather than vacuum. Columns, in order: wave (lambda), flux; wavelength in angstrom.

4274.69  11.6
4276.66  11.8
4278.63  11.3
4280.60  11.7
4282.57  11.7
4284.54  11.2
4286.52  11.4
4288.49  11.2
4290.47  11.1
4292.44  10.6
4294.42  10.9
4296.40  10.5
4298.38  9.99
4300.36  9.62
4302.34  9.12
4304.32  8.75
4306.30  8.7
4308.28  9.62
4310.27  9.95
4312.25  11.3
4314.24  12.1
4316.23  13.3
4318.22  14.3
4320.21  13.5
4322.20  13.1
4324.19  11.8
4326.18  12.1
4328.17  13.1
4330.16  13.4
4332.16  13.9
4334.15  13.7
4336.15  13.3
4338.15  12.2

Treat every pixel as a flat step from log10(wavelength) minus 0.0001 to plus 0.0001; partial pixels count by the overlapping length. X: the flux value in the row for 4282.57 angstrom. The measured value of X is 11.7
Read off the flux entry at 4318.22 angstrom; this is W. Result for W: 14.3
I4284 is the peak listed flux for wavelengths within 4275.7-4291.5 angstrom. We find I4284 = 11.8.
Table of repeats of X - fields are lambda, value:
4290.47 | 11.1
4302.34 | 9.12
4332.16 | 13.9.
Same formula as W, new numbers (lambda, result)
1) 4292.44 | 10.6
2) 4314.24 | 12.1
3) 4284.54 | 11.2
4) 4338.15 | 12.2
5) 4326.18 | 12.1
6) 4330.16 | 13.4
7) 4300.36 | 9.62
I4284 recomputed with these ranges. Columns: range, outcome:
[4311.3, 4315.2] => 12.1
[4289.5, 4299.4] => 11.1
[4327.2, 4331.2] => 13.4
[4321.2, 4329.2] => 13.1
